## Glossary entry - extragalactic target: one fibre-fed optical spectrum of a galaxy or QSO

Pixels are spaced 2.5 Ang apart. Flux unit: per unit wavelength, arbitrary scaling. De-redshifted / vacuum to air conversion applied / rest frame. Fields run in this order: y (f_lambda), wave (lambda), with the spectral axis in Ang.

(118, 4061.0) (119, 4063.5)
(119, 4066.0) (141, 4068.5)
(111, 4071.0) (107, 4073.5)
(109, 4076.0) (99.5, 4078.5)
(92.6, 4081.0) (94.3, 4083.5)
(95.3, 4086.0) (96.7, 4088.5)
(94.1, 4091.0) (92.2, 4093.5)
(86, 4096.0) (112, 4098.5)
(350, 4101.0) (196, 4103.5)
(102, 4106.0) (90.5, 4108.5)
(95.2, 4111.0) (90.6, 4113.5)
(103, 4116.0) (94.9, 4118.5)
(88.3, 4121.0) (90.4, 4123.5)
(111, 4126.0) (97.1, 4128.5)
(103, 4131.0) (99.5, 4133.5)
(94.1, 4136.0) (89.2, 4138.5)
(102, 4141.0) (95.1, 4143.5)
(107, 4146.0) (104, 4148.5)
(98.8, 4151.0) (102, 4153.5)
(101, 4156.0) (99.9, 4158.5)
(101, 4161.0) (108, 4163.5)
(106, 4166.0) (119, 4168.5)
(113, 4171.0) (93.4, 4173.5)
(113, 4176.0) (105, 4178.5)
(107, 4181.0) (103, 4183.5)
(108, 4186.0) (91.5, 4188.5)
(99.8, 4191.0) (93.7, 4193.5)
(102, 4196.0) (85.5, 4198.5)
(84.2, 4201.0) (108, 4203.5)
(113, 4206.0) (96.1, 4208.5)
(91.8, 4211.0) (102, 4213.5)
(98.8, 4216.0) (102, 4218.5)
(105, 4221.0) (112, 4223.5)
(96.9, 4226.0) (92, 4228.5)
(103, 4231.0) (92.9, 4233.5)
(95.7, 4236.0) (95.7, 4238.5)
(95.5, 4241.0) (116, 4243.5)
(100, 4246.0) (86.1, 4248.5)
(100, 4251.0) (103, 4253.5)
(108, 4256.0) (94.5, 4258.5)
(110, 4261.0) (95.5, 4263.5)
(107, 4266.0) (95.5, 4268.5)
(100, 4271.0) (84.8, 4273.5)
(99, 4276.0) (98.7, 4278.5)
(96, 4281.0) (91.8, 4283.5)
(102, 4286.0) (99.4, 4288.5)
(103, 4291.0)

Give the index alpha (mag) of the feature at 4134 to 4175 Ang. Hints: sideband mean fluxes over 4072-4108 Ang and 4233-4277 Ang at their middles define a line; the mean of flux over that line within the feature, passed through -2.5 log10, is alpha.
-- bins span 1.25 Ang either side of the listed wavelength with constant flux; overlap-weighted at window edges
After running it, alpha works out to 0.11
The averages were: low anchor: 123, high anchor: 98.9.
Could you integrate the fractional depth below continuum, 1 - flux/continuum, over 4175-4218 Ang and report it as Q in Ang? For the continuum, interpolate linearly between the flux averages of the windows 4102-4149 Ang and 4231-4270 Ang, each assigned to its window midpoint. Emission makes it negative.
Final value 0.7 Ang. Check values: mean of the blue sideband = 104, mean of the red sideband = 99.8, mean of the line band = 100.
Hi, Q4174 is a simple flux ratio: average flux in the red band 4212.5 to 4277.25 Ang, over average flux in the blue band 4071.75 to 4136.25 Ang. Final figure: 0.90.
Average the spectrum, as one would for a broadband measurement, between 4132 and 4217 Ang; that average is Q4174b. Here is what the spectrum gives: 101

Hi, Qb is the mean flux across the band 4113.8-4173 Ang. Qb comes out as 101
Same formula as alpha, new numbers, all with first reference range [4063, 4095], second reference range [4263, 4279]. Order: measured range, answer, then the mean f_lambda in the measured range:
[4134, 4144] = 0.078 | 95.4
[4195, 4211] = 0.026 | 97.6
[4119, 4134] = 0.055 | 98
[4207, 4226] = -0.017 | 101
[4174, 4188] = -0.050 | 106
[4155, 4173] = -0.050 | 106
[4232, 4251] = 0.008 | 97.7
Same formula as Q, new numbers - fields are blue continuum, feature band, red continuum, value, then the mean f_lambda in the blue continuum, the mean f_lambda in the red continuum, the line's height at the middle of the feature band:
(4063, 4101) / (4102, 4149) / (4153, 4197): 1.9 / 112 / 104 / 108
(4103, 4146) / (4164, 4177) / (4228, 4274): -1.1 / 101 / 99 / 100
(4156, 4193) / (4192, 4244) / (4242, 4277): 1.6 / 104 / 99.9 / 102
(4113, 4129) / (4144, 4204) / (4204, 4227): -1.4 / 96.7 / 102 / 99.8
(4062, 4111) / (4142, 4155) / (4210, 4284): 1.3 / 121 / 99.1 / 112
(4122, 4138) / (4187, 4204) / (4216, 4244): 0.9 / 98.5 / 100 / 99.6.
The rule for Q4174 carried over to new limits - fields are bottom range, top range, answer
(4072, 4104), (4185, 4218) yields 0.80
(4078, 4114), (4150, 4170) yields 0.87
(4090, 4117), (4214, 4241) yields 0.77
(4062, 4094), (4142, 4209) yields 0.97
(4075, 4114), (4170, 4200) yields 0.85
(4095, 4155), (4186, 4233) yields 0.88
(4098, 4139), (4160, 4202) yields 0.86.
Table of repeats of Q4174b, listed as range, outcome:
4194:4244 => 99.1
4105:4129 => 96.2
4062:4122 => 116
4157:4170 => 107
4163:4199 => 103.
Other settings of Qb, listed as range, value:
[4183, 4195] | 99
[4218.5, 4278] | 99.5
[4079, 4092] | 94.9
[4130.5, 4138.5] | 97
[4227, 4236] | 96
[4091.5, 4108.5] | 149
